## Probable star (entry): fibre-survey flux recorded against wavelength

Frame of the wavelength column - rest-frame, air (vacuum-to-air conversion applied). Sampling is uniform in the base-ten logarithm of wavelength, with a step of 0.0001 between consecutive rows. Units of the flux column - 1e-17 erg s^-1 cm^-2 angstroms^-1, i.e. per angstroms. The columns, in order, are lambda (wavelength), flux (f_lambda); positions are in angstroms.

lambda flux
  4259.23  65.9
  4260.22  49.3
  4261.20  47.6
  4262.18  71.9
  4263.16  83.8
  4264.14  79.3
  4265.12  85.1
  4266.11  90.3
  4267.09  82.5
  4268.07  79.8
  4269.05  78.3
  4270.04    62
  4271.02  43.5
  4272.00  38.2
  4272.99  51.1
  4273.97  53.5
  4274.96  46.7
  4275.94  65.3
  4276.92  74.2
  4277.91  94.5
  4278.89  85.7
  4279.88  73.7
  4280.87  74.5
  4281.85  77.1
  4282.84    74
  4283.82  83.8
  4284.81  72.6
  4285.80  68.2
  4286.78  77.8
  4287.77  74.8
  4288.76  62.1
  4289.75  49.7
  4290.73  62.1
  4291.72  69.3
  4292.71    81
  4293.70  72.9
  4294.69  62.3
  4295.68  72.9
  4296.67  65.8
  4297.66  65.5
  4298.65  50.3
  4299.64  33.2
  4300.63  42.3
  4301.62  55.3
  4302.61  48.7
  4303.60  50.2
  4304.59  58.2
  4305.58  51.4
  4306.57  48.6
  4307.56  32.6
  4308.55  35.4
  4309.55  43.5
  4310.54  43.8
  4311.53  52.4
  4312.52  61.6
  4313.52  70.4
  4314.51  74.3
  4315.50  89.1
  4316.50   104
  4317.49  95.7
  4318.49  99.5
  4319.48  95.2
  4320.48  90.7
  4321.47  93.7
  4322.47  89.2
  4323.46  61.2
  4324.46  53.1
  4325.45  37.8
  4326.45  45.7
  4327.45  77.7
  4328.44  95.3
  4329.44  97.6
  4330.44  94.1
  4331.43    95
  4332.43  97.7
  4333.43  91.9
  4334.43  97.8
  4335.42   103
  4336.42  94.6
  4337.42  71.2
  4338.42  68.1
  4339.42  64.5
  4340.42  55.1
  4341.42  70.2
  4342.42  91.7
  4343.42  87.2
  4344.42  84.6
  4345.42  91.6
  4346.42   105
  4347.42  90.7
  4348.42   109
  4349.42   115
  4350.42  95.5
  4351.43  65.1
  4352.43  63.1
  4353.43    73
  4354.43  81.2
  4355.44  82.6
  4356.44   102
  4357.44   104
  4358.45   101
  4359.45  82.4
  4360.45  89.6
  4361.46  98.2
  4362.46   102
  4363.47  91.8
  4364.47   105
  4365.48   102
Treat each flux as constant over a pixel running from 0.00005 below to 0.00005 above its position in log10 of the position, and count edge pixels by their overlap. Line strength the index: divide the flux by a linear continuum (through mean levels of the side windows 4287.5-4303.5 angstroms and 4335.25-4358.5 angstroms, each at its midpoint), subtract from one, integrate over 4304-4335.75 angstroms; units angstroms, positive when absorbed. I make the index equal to -0.6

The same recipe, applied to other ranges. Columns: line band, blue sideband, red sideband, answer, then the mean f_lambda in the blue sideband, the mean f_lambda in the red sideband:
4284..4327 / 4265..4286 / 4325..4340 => 6.8 angstroms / 70.4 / 82.1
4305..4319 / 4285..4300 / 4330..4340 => 2.1 angstroms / 64.9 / 87.5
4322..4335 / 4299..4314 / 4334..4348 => -1.5 angstroms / 48.5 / 84.1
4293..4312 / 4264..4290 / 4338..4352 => 5.9 angstroms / 70.4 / 85.2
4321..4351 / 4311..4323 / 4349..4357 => 0.1 angstroms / 84.5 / 84.5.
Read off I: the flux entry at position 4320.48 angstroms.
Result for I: 90.7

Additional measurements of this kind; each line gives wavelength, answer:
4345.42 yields 91.6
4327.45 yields 77.7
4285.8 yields 68.2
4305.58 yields 51.4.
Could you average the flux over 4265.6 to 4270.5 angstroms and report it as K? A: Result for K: 78.6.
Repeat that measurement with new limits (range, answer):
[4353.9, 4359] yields 93.9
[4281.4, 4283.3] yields 75.4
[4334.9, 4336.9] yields 99.1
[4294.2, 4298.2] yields 66.4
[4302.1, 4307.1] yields 51.4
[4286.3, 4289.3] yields 71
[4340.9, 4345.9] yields 84.9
